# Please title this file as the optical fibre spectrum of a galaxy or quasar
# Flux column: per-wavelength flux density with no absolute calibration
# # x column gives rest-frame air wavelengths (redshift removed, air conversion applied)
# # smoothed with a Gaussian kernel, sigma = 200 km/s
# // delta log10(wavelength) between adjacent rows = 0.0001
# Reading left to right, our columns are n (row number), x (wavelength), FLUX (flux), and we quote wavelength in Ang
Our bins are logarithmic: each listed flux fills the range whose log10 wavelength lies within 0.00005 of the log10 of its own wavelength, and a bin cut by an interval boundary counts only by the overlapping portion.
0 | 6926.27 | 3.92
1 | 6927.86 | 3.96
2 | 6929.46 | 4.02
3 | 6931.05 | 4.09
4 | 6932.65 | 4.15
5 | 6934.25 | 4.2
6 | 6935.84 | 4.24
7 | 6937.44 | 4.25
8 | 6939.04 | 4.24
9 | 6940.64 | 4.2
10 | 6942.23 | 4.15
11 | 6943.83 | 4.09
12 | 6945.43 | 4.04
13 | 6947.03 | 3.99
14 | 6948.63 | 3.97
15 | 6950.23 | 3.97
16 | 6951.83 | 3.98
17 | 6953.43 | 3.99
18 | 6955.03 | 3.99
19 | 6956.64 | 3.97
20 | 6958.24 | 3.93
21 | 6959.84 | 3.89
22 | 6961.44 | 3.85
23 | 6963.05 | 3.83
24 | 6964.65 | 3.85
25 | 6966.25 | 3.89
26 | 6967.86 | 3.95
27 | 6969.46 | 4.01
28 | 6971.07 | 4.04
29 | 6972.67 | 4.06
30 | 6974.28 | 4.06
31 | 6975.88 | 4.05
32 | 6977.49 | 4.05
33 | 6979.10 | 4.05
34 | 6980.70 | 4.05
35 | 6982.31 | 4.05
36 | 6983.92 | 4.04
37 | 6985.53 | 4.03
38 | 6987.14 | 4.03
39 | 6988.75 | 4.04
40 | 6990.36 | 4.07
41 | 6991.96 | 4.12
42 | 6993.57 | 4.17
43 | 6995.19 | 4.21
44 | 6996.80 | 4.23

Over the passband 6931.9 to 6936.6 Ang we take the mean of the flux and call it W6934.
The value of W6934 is 4.2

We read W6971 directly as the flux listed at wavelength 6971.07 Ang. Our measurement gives 4.04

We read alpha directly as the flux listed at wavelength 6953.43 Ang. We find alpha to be 3.99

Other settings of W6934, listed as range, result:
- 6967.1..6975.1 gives 4.03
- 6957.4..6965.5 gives 3.87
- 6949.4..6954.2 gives 3.98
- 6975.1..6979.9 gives 4.05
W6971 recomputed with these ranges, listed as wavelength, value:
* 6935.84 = 4.24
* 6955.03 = 3.99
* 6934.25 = 4.2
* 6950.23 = 3.97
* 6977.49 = 4.05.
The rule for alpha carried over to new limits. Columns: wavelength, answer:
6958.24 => 3.93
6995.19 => 4.21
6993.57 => 4.17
